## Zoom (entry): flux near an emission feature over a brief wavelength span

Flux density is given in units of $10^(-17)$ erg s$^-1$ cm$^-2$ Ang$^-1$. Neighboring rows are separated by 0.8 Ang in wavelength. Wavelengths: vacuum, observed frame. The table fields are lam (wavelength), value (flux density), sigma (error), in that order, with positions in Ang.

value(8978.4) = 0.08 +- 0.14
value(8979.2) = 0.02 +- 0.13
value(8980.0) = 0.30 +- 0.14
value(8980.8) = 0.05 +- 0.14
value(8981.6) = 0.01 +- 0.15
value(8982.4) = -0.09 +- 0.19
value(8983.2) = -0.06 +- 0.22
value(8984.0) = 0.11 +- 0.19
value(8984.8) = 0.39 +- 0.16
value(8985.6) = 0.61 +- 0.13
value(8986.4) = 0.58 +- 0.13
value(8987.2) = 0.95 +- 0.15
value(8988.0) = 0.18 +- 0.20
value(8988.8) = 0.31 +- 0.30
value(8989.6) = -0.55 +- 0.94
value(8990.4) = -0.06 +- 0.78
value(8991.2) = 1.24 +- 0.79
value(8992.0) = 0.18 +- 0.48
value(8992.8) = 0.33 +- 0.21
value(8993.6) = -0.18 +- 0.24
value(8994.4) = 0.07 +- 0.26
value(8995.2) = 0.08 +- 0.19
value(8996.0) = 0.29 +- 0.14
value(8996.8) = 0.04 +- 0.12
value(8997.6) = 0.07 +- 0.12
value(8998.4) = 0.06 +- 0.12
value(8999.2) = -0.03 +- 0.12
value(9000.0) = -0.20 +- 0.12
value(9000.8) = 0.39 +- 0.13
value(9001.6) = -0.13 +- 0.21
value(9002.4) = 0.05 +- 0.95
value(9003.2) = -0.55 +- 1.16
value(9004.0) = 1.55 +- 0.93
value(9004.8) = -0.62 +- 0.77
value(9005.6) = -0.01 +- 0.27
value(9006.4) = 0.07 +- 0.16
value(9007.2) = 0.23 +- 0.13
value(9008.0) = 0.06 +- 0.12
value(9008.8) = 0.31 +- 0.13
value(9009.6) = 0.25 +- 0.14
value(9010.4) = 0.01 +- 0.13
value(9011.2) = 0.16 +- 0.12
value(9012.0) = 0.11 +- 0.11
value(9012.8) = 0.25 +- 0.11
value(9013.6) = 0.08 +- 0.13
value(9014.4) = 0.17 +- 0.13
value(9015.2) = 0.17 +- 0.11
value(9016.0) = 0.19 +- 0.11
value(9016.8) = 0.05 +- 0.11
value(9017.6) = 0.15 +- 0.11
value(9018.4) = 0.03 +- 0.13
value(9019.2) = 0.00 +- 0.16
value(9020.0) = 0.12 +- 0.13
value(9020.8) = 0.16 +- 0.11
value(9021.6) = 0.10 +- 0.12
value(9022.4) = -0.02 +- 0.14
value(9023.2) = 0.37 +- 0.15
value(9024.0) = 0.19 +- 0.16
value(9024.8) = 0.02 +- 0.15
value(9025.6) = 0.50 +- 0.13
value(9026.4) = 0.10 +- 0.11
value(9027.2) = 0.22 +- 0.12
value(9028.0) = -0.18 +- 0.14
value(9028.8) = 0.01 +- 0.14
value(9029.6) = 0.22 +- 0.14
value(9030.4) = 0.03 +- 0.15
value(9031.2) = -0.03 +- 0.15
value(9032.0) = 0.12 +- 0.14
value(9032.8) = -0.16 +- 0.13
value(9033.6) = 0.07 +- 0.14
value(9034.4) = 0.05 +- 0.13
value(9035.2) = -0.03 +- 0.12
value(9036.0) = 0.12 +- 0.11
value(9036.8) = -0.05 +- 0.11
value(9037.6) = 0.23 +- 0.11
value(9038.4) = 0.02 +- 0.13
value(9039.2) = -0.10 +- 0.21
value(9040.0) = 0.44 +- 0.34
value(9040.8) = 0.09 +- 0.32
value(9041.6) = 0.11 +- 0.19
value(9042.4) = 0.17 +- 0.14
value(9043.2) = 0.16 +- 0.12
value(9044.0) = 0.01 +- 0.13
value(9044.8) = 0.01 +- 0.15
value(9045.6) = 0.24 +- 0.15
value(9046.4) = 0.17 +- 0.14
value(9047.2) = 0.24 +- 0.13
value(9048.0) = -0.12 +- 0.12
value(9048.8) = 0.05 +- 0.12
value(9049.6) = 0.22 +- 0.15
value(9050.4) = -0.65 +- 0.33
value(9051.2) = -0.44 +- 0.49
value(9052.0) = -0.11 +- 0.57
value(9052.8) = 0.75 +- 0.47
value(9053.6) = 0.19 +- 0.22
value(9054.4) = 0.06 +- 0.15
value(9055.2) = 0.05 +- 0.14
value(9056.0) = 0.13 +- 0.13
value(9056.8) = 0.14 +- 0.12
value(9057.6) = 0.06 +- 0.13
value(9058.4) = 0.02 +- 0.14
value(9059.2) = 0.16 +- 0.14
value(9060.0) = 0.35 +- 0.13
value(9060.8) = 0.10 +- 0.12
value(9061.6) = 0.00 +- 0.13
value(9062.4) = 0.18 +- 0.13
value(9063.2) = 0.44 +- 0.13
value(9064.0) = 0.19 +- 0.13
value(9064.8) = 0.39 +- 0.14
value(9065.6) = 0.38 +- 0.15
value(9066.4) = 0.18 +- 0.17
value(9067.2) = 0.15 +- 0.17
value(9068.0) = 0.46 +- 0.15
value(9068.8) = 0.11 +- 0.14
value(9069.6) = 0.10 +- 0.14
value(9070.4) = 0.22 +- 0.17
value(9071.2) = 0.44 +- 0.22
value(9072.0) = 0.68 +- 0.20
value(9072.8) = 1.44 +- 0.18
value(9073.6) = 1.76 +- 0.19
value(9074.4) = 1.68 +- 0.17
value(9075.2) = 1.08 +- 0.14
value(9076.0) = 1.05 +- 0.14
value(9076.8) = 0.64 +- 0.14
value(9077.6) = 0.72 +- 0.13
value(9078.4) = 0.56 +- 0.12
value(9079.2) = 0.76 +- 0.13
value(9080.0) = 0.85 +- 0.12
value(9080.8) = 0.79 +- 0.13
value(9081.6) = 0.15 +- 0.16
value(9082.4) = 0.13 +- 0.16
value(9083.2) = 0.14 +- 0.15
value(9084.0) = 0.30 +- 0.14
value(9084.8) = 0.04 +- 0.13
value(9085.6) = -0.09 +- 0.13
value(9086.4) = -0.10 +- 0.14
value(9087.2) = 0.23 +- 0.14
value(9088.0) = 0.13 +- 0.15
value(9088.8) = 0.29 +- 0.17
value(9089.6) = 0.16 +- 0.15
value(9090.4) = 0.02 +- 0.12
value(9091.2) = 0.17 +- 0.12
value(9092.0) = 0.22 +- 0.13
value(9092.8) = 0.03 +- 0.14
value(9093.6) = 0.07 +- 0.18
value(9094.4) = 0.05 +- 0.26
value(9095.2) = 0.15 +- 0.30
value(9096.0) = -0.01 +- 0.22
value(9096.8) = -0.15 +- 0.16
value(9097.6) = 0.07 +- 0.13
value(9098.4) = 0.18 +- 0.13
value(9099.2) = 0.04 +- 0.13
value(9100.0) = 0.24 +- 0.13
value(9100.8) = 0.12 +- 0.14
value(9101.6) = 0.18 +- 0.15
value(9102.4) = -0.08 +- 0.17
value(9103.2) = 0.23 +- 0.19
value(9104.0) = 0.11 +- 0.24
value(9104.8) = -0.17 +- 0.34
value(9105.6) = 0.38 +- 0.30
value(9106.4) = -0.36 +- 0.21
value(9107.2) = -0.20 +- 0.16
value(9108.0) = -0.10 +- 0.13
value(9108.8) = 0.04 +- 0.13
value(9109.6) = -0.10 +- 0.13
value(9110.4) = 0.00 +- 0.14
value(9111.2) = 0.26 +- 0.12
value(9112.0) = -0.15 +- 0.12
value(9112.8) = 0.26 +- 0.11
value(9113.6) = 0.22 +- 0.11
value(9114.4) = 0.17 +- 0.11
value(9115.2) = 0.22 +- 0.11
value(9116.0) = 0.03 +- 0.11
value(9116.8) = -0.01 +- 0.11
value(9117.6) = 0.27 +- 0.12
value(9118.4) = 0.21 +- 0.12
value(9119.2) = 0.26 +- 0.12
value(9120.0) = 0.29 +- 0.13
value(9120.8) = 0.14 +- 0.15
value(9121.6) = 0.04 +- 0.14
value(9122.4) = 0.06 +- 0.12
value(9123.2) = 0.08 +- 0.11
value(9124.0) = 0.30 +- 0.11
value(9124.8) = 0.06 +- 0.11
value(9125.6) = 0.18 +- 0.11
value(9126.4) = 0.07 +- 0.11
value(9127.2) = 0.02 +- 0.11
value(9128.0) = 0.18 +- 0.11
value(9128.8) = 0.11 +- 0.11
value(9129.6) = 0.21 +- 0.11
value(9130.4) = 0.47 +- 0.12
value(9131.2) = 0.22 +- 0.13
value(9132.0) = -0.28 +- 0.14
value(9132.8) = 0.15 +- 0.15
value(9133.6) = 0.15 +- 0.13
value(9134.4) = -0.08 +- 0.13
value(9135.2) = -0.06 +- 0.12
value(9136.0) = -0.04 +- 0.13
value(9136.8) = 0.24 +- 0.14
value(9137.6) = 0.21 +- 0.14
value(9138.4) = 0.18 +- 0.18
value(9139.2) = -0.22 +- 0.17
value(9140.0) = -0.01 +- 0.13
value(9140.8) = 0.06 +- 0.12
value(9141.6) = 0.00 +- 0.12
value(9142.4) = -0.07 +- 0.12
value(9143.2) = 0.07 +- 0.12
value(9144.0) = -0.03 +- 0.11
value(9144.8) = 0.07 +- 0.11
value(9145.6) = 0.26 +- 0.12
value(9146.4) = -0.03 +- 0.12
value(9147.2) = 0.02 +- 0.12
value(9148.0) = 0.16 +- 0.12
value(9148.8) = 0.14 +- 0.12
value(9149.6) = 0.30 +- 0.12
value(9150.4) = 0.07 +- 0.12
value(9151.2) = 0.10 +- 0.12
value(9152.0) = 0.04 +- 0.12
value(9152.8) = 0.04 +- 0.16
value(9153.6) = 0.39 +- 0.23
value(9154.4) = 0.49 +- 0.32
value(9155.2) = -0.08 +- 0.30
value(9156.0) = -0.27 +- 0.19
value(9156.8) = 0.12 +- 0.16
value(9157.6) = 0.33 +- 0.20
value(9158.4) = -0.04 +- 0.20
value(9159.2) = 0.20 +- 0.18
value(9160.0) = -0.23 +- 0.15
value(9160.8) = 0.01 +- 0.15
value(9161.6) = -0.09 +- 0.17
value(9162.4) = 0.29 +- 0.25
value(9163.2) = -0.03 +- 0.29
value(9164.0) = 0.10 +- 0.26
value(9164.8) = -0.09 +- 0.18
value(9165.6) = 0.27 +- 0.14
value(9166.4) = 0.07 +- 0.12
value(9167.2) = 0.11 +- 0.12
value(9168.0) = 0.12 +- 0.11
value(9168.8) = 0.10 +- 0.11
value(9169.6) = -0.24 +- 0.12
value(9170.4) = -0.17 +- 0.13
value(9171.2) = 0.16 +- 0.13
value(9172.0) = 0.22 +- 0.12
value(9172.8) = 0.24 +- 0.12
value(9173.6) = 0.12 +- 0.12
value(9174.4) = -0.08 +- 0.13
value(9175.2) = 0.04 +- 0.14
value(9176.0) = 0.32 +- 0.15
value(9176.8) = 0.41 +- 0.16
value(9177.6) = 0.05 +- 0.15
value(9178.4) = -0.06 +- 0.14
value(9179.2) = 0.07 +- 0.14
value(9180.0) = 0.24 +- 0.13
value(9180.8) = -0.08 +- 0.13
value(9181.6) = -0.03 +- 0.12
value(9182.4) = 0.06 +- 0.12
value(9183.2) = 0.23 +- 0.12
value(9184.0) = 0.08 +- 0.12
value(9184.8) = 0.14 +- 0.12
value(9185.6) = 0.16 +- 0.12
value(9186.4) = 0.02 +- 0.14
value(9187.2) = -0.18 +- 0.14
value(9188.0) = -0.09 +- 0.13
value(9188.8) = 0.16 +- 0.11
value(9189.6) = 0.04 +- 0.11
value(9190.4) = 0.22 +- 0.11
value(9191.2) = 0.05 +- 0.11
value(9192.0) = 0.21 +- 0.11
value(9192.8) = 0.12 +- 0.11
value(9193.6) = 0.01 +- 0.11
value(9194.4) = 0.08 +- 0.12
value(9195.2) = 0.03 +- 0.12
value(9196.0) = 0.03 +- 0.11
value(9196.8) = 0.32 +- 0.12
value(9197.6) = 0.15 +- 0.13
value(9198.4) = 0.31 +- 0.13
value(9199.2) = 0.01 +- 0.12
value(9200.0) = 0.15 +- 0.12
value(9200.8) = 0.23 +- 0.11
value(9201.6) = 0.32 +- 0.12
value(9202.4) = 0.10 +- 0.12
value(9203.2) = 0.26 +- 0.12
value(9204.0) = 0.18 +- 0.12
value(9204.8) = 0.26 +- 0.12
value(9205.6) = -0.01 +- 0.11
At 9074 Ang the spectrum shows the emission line [O III]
